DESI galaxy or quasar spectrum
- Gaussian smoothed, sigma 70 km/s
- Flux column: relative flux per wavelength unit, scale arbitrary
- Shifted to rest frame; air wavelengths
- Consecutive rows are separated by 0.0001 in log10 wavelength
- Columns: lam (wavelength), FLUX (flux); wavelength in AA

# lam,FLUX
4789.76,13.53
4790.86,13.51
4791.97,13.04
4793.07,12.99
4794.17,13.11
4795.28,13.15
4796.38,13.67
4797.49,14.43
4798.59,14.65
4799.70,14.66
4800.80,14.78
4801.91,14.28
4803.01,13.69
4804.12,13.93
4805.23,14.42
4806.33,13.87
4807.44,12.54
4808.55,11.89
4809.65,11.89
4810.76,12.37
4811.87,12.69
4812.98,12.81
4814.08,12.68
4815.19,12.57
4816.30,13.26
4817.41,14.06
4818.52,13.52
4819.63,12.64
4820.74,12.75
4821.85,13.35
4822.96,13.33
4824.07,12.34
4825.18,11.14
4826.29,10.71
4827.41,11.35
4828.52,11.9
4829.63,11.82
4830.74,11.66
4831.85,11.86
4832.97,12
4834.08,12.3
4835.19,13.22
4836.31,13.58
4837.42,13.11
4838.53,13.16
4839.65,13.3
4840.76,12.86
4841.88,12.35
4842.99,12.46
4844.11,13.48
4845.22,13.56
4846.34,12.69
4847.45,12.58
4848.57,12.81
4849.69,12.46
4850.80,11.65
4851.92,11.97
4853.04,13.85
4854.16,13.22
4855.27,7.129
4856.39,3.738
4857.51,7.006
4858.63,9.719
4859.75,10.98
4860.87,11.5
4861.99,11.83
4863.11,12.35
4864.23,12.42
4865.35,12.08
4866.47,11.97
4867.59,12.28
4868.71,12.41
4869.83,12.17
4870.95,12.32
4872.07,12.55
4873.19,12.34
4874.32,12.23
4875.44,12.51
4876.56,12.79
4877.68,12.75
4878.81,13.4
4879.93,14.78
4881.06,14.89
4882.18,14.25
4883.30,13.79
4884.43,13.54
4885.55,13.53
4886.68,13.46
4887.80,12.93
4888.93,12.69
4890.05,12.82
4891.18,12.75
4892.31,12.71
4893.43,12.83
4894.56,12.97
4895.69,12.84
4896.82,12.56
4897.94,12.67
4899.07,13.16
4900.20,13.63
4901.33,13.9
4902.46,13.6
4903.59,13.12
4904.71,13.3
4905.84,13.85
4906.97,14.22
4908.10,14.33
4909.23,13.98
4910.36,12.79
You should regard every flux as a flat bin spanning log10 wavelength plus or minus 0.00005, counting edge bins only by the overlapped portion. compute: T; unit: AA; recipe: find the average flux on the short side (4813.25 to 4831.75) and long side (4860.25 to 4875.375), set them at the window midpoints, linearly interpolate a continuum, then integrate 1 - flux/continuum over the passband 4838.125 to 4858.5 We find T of 1.12 AA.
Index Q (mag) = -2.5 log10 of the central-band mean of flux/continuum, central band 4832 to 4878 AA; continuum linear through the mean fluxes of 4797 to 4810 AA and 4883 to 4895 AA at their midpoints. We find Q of 0.12 mag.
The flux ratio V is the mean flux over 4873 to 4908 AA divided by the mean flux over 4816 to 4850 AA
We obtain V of 1.1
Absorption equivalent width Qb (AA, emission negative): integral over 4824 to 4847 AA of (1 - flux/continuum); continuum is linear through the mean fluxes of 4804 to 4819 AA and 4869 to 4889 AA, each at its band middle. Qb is 1.1 AA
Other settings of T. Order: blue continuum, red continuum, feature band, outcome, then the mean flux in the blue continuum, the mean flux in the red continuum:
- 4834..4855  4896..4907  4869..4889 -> 0.0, 12.8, 13.4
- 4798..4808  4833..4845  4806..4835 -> 2.4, 14.1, 13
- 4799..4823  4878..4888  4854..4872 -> 3.8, 13.3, 13.8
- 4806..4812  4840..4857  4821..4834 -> 0.2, 12.5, 11.8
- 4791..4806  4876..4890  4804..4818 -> 0.9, 13.9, 13.5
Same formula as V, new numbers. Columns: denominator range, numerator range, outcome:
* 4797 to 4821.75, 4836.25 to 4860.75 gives 0.87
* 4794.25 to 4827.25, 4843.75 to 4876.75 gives 0.89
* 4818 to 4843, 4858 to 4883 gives 1.00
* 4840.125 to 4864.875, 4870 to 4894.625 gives 1.14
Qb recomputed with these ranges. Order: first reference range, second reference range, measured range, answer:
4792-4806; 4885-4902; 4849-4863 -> 3.02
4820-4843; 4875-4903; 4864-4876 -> 0.64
